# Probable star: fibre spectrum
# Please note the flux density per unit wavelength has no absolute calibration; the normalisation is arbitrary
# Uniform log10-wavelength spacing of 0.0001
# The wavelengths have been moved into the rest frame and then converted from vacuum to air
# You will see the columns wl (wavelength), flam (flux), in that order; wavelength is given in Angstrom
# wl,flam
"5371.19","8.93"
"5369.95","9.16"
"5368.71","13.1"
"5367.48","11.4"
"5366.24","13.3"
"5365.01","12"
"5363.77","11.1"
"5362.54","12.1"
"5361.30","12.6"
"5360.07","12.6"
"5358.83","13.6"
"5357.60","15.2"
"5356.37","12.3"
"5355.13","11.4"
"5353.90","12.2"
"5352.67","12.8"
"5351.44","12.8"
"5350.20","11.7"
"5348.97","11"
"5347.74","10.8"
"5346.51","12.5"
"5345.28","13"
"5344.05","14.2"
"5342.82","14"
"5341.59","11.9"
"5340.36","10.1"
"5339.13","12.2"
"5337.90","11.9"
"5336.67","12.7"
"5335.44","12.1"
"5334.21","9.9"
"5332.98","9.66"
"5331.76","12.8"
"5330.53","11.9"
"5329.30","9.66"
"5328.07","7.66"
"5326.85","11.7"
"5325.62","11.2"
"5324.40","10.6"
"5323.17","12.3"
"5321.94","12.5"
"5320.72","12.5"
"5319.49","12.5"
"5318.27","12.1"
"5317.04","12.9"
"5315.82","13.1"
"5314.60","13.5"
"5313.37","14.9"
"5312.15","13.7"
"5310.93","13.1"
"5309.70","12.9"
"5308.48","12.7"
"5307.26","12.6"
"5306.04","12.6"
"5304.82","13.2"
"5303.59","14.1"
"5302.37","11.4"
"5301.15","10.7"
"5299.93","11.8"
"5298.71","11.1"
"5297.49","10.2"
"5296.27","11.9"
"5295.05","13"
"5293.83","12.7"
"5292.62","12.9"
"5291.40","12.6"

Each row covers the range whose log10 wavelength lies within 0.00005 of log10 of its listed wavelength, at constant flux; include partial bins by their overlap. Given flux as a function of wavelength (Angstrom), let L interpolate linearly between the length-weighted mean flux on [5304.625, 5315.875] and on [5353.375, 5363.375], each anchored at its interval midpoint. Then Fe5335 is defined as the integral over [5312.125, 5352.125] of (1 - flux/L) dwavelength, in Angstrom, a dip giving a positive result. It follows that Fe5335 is 3.2 Angstrom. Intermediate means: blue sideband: 13.2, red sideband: 12.7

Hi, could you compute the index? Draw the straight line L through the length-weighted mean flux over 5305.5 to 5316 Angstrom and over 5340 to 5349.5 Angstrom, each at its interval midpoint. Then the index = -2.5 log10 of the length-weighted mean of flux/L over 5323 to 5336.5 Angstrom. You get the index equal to 0.17 mag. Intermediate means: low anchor 13.2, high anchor 12.3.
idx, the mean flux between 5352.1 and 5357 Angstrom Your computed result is 12.2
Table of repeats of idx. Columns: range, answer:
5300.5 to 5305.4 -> 12.3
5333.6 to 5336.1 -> 11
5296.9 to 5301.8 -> 11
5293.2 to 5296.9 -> 12.5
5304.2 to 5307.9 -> 12.8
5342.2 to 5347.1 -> 13.4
